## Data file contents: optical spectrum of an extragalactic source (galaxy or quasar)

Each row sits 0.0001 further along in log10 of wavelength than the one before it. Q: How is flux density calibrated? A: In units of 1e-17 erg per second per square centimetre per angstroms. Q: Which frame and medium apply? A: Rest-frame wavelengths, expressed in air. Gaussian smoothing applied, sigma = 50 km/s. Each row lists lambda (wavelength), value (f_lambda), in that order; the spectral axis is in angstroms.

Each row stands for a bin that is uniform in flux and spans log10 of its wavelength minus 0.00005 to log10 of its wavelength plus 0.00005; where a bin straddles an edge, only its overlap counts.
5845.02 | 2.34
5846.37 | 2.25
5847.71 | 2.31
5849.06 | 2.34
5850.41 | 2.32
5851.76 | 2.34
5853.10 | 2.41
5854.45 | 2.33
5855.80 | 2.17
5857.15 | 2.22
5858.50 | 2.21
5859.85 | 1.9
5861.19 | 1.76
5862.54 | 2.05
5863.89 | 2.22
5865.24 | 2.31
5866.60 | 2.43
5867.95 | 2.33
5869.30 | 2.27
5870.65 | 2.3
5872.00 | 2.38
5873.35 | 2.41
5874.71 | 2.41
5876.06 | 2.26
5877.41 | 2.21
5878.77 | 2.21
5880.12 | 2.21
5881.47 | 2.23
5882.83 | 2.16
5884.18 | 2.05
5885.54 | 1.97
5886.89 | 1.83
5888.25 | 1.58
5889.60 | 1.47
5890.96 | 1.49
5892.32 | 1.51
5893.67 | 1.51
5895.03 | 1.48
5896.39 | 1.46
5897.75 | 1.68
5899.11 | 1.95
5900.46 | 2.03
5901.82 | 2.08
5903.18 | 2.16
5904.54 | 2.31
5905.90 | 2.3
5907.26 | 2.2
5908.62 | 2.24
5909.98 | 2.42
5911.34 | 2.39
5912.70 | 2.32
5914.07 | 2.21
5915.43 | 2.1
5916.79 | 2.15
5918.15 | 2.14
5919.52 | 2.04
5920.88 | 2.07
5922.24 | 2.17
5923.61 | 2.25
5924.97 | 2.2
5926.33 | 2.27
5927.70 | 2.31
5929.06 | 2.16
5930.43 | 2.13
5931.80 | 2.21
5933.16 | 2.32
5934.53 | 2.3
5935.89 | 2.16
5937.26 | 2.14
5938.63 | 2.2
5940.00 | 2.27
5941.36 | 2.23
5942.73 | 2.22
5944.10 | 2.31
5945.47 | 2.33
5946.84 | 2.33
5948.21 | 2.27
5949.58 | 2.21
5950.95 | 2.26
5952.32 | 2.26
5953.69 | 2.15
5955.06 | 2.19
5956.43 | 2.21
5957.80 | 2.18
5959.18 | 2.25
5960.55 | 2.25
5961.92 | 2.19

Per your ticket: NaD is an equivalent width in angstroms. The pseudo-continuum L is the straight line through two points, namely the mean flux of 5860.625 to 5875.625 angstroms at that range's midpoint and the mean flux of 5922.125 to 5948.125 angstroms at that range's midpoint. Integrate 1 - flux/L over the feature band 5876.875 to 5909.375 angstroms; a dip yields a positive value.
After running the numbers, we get 4.7 angstroms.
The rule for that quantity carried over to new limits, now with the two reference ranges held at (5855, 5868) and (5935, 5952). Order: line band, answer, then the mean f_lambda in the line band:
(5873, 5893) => 1.7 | 1.99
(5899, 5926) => 0.2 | 2.19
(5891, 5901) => 2.5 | 1.64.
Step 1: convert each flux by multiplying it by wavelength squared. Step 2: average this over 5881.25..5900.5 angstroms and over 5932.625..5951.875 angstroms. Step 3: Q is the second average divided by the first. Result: 1.32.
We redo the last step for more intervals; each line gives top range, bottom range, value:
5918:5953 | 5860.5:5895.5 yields 1.11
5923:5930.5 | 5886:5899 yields 1.43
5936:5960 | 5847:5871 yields 1.03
